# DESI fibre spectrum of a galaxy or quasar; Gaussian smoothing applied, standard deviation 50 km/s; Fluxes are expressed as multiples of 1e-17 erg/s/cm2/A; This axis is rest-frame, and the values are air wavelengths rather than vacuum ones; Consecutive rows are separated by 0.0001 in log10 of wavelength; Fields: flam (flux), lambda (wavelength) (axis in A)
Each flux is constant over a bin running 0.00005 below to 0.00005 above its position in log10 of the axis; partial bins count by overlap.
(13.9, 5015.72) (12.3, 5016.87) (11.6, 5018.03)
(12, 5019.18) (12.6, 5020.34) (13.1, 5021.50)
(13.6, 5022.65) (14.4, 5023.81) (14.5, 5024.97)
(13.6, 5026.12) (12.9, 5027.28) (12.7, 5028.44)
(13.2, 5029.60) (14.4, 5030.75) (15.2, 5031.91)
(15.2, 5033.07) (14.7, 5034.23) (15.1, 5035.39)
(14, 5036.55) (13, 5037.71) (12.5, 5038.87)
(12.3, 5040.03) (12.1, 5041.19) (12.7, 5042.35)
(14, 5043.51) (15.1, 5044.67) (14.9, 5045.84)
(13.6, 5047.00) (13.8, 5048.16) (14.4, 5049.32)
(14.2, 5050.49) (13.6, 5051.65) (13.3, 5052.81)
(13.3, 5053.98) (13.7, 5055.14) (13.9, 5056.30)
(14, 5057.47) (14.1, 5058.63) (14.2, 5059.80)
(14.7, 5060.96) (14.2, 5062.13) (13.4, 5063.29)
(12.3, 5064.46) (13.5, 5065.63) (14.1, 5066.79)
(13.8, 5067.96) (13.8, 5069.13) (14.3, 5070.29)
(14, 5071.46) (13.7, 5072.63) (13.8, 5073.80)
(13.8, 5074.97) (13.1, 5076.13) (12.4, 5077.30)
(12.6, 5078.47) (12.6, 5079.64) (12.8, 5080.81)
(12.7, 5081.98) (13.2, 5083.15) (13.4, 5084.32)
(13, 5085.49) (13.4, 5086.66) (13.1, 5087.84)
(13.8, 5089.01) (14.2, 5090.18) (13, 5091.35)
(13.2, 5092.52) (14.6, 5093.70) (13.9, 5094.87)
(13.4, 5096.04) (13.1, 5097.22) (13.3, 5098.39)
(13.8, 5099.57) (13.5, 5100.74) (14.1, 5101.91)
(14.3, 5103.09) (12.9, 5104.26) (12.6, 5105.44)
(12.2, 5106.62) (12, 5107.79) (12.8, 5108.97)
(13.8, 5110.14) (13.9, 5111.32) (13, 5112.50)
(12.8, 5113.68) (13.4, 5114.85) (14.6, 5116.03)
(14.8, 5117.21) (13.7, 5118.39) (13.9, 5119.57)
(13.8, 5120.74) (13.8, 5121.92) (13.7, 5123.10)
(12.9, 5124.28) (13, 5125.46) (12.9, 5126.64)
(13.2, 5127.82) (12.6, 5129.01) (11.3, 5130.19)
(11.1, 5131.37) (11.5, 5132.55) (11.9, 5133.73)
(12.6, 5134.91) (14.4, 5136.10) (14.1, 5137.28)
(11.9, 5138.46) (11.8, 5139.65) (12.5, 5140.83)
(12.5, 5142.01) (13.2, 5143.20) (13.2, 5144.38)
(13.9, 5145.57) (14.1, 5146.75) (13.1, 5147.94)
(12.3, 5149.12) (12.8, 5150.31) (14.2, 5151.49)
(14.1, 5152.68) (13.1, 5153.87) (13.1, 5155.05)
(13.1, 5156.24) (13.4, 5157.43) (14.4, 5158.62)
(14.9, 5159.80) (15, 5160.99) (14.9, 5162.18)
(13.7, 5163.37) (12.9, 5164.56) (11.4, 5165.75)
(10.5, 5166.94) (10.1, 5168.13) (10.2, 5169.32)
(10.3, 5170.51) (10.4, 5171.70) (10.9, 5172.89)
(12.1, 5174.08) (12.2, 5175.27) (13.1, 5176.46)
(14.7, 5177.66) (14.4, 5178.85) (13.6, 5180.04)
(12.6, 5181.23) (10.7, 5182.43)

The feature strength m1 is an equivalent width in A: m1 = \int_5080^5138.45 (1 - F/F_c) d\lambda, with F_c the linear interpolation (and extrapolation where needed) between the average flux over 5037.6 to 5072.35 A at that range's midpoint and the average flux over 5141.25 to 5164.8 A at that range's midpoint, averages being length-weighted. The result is 1.78 A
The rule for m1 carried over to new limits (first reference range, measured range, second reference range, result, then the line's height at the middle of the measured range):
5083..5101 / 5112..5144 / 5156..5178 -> 0.06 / 13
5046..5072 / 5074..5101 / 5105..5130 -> 0.52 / 13.6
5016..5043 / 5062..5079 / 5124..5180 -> -0.42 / 13.2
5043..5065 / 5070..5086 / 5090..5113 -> 0.50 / 13.6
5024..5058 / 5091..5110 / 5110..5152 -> 0.05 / 13.3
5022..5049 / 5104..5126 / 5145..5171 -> -0.13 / 13.3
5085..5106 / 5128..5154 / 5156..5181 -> 0.31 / 13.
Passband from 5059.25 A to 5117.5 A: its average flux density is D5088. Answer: 13.5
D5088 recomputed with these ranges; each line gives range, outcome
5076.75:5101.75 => 13.3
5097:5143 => 13.1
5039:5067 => 13.7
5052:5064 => 13.9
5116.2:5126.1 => 13.7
